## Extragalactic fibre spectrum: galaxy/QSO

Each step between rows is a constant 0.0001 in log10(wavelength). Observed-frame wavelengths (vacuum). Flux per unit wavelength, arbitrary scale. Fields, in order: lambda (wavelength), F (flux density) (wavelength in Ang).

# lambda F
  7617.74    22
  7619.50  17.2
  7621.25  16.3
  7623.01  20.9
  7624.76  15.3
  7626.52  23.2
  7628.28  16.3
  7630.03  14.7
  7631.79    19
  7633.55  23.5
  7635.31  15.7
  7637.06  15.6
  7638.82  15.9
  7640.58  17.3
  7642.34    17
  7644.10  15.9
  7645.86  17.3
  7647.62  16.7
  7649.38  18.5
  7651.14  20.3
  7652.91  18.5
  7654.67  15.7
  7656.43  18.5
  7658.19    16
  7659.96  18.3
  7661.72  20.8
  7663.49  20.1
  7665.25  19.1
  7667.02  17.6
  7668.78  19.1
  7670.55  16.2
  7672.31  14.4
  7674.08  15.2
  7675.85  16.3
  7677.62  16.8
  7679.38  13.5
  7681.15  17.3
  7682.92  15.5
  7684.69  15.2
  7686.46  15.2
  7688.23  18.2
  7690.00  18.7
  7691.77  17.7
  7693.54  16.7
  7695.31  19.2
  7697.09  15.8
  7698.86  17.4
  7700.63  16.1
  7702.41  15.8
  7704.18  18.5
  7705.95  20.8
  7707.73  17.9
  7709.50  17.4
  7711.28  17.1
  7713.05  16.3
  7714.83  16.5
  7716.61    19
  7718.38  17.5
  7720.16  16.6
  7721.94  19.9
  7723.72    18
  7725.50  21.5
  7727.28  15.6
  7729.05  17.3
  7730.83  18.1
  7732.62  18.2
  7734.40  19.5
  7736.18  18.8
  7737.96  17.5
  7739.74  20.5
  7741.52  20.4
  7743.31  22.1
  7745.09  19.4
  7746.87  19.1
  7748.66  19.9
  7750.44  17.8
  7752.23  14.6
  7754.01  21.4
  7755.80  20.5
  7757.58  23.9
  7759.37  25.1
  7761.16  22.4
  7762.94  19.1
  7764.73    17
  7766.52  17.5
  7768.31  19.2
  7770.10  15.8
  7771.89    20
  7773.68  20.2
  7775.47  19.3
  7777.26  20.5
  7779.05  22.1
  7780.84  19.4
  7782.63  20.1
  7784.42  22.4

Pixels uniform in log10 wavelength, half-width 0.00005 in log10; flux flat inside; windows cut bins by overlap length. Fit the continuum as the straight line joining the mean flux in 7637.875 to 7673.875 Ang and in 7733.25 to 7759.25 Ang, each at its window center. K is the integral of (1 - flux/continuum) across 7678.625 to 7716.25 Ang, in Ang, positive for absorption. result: 3.2 Ang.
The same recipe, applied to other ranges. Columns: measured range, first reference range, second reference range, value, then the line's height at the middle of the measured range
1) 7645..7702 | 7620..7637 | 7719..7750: 3.9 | 18.5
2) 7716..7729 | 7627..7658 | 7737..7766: 0.8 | 19.3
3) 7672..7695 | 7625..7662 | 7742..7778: 2.6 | 18.4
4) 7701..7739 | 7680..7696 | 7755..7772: 0.6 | 18.3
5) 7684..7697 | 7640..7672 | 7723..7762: 1.0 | 18.6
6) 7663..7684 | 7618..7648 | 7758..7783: 1.8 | 18.3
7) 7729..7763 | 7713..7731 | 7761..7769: -2.7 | 18.4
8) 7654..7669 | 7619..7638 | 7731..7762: 0.2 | 18.6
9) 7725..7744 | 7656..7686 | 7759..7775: -0.4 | 18.6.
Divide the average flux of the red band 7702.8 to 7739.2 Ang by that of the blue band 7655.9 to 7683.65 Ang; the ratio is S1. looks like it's 1.1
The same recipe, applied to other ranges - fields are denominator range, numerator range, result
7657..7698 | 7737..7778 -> 1.15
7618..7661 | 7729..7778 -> 1.10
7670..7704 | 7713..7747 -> 1.13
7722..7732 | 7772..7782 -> 1.11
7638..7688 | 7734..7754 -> 1.12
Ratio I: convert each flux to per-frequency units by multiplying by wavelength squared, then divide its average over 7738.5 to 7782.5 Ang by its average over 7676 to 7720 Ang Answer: 1.2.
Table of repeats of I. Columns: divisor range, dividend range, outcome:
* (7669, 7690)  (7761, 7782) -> 1.23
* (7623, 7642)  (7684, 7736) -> 1.01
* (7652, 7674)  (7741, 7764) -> 1.18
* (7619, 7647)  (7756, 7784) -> 1.19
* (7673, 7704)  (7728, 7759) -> 1.19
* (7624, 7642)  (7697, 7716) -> 1.00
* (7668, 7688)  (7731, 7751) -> 1.23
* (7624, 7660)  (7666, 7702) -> 0.96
